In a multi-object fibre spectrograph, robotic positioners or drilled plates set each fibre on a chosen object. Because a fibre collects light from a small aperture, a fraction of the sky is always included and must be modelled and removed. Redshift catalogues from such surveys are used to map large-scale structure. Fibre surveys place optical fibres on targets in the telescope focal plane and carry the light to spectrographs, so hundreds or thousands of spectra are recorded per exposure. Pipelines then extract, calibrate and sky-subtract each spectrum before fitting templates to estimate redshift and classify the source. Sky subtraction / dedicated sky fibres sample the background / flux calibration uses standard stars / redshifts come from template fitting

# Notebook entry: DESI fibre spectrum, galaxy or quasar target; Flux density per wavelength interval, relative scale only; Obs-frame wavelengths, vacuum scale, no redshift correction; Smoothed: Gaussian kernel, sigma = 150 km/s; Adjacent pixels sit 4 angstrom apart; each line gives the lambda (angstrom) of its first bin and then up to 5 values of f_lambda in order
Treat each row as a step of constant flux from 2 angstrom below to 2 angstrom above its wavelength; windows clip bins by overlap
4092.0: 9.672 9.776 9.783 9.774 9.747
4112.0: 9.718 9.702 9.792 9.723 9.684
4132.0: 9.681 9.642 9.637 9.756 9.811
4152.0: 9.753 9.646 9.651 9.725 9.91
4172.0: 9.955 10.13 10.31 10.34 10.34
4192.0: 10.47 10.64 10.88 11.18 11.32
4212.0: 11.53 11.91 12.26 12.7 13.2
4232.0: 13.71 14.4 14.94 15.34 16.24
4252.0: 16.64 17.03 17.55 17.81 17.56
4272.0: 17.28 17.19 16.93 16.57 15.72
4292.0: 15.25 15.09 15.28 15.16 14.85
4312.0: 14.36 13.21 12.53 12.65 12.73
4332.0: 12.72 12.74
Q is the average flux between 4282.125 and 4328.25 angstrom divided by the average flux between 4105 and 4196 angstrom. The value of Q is 1.47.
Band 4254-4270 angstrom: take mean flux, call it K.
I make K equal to 17.5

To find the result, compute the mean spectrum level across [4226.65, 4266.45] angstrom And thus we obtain 15.7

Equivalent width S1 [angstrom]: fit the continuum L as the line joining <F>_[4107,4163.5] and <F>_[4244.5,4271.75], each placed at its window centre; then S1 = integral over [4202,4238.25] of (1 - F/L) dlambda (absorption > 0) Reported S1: 5.7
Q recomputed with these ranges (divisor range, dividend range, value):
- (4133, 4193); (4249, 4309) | 1.65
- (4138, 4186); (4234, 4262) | 1.62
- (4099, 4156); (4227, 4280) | 1.66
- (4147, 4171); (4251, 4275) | 1.78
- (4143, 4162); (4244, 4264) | 1.73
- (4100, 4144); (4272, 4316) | 1.61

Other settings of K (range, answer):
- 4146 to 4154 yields 9.78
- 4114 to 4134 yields 9.72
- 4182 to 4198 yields 10.4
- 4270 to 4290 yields 16.7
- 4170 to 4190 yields 10.2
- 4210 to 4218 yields 11.7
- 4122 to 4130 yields 9.7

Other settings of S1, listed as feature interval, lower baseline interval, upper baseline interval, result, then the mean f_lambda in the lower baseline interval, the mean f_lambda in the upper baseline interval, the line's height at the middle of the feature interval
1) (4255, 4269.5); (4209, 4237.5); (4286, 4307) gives -3.5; 12.7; 15.3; 14.1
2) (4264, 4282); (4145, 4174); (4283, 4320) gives -4.5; 9.78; 14.9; 13.9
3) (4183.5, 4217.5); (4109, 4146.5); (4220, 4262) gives 5.6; 9.71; 15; 13.1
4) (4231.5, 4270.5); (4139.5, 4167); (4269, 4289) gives -2.5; 9.72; 16.8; 15.2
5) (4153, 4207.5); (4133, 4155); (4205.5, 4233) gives 3.5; 9.71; 12.3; 11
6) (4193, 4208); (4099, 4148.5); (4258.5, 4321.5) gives 1.9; 9.72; 15.8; 12.5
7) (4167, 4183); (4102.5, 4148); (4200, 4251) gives 1.9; 9.72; 13.2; 11.4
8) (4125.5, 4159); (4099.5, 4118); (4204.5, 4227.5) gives 2.4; 9.74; 12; 10.4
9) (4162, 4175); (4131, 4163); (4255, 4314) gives 1.0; 9.7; 16.2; 10.7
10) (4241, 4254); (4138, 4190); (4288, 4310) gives -2.8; 9.92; 15.2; 13.2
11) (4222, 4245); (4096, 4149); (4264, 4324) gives -0.9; 9.73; 15.5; 13.5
